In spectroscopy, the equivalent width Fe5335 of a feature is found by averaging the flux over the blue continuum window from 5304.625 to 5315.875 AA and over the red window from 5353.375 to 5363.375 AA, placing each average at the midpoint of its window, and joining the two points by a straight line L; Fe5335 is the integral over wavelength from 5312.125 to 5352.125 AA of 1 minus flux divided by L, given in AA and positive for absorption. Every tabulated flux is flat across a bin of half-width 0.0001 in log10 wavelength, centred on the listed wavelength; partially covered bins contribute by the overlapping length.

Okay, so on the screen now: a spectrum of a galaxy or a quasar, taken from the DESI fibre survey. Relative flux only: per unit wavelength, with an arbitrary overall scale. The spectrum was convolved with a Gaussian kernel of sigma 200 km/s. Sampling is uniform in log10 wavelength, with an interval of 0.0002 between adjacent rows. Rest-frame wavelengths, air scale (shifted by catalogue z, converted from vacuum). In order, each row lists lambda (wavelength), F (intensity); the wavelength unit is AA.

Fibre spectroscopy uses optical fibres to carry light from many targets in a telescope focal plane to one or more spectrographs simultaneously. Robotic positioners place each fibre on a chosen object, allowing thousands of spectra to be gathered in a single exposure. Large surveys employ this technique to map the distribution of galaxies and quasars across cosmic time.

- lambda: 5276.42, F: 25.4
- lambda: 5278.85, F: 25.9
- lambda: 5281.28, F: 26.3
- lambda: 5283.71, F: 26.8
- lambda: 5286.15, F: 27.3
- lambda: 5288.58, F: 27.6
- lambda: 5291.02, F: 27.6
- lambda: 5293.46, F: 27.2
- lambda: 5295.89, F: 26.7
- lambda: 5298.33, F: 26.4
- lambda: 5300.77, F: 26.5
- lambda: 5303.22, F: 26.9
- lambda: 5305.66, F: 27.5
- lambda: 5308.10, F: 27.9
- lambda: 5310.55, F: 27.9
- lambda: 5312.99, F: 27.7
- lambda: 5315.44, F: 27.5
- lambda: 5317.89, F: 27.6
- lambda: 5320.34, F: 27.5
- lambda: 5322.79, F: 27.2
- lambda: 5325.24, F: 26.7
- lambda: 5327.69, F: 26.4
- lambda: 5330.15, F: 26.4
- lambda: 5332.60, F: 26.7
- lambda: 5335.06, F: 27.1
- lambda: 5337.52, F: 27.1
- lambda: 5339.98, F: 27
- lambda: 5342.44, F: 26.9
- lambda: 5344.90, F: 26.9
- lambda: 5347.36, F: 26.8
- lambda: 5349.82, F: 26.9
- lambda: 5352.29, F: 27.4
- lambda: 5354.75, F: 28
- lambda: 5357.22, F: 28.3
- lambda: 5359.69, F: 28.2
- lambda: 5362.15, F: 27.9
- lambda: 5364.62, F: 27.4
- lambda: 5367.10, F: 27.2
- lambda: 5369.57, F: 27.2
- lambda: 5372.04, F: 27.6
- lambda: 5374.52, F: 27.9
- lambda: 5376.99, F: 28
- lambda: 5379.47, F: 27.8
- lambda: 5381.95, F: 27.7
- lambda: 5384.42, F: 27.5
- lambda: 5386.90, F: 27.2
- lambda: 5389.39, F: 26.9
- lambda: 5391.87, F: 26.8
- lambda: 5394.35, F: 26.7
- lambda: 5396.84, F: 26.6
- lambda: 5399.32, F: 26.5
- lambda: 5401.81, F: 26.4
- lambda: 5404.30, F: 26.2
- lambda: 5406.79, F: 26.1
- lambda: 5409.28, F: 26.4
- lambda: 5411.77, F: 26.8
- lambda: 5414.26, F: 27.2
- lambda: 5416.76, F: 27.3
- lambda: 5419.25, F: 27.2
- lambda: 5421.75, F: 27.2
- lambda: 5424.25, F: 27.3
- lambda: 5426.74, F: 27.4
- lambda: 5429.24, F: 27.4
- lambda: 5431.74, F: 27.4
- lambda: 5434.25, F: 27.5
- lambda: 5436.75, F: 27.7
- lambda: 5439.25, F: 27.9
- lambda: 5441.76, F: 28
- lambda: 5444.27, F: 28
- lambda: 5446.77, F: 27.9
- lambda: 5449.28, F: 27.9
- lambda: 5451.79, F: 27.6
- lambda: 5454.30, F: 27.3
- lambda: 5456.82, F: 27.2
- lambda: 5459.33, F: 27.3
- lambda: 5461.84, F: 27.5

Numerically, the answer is 1.2 AA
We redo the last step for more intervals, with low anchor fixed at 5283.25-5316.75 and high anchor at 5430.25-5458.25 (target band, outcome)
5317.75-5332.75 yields 0.2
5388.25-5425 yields 1.1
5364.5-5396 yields 0.1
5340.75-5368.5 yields 0.0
